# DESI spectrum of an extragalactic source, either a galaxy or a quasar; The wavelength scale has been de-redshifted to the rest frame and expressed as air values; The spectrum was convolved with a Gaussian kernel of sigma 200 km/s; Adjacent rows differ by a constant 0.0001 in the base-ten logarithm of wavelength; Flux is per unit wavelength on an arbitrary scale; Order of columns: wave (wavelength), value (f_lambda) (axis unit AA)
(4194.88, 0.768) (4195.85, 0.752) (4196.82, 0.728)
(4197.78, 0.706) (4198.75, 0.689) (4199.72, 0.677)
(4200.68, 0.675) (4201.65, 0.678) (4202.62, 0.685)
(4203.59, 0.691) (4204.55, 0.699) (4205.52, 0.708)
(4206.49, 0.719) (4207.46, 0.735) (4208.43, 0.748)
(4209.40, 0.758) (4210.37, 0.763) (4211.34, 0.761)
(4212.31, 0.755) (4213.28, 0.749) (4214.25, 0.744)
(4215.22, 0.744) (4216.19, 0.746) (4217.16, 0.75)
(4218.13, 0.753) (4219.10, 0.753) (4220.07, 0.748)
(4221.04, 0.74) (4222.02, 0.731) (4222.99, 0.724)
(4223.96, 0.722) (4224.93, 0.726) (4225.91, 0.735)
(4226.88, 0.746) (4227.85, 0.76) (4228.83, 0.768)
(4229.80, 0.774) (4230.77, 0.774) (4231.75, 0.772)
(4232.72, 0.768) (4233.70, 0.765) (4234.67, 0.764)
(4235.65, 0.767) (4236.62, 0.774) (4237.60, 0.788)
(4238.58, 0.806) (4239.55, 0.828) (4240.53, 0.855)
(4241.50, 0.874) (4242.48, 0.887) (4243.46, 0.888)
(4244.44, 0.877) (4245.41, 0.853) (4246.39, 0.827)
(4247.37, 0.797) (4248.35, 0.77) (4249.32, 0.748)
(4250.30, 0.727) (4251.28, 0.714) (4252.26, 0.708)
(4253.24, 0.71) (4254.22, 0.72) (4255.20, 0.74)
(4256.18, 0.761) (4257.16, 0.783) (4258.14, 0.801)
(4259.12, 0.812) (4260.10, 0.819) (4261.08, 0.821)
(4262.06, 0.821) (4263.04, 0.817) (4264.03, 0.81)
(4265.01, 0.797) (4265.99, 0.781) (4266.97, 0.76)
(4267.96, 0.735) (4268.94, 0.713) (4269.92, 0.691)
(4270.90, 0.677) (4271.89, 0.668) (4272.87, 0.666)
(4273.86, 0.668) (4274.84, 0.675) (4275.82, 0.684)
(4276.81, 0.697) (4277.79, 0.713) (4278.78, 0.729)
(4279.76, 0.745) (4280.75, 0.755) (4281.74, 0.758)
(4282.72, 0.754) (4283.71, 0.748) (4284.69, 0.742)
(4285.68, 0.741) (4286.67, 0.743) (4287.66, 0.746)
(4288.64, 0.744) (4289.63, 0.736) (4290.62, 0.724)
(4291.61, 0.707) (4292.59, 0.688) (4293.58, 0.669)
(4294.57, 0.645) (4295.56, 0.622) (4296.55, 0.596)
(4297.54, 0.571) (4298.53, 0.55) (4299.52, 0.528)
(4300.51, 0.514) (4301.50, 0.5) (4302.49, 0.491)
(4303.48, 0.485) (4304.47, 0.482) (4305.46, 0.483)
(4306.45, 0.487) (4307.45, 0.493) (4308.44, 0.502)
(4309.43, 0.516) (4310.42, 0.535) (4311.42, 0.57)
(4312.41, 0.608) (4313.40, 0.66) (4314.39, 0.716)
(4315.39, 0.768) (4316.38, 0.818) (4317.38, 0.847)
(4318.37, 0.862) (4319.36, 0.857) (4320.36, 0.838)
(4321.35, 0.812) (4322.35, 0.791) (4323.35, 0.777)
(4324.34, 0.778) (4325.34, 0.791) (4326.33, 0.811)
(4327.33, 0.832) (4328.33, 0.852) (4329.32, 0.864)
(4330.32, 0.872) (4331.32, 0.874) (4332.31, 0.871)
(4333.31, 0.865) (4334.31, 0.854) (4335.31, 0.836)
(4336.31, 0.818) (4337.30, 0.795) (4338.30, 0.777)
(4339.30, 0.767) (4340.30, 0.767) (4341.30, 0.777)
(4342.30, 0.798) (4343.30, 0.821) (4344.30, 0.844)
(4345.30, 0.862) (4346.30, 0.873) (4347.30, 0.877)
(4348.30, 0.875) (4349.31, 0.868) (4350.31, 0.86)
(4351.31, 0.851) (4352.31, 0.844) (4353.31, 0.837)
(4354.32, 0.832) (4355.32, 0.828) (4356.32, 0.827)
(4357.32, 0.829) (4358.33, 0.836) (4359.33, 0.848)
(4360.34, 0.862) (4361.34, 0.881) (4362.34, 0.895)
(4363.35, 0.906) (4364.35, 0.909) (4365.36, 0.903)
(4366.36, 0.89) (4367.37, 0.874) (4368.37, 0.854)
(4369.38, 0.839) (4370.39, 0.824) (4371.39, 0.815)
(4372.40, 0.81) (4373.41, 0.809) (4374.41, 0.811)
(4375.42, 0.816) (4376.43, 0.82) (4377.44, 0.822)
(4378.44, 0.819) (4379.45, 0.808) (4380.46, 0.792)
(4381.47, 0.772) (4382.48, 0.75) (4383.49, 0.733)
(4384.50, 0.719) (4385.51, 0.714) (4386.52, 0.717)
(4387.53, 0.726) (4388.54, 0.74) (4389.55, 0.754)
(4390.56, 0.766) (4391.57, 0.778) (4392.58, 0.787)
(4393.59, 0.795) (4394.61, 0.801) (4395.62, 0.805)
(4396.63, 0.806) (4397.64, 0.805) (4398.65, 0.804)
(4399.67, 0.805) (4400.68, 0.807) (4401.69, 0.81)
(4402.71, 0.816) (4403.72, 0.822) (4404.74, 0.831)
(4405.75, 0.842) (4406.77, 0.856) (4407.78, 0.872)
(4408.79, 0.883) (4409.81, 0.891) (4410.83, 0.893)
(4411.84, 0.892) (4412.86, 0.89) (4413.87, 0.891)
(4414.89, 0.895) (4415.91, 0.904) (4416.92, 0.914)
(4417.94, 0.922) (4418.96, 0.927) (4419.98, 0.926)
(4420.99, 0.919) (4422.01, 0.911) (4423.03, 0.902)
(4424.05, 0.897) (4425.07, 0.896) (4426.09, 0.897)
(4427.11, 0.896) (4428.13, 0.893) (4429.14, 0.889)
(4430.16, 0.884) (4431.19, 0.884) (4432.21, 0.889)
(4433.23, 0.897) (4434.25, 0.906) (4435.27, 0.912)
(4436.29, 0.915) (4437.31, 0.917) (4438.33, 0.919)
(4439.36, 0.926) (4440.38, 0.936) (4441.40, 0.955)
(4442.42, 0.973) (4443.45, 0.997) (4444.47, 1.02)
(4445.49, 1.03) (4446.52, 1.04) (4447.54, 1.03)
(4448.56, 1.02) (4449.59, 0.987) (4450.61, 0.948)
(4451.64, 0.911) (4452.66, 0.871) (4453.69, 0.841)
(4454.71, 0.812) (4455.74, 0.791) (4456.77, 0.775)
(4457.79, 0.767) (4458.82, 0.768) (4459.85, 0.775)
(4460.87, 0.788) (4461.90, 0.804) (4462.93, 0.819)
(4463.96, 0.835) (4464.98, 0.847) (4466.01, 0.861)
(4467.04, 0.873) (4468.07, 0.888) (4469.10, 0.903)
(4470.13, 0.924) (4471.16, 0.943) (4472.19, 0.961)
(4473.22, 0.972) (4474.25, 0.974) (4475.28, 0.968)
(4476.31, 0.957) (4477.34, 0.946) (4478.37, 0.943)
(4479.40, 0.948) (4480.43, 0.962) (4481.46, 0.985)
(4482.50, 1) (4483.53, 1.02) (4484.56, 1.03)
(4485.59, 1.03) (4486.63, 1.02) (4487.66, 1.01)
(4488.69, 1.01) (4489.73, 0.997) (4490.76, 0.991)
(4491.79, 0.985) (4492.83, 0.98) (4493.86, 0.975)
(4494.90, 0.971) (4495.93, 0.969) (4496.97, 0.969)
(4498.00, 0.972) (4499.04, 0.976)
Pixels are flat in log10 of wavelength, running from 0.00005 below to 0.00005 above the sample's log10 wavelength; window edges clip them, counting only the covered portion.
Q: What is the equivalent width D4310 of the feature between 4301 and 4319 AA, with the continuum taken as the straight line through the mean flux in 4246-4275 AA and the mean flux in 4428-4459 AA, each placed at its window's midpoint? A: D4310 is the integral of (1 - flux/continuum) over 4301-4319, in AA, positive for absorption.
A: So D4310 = 4.4 AA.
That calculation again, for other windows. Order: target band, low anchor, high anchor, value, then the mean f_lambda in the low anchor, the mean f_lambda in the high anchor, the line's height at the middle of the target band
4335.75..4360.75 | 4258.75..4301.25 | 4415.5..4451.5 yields -0.67 AA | 0.709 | 0.934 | 0.809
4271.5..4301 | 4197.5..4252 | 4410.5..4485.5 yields 4.30 AA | 0.759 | 0.913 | 0.801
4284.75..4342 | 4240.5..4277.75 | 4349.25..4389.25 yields 6.29 AA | 0.765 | 0.821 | 0.793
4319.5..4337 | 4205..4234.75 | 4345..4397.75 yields -0.70 AA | 0.748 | 0.82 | 0.8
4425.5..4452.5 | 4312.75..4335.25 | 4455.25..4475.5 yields -2.78 AA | 0.818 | 0.86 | 0.852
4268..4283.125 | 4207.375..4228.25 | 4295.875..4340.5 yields 0.30 AA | 0.745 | 0.704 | 0.721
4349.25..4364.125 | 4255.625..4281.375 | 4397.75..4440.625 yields -0.49 AA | 0.746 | 0.884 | 0.827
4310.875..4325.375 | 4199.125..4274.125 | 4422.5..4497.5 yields 0.97 AA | 0.758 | 0.927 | 0.82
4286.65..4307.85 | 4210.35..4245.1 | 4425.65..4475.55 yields 5.65 AA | 0.775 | 0.902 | 0.815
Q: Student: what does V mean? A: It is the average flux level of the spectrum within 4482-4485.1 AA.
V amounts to 1.02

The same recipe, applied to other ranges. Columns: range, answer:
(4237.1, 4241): 0.818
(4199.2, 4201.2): 0.677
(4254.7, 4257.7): 0.762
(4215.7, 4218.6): 0.75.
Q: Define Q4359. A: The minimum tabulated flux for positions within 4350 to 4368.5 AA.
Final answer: 0.827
